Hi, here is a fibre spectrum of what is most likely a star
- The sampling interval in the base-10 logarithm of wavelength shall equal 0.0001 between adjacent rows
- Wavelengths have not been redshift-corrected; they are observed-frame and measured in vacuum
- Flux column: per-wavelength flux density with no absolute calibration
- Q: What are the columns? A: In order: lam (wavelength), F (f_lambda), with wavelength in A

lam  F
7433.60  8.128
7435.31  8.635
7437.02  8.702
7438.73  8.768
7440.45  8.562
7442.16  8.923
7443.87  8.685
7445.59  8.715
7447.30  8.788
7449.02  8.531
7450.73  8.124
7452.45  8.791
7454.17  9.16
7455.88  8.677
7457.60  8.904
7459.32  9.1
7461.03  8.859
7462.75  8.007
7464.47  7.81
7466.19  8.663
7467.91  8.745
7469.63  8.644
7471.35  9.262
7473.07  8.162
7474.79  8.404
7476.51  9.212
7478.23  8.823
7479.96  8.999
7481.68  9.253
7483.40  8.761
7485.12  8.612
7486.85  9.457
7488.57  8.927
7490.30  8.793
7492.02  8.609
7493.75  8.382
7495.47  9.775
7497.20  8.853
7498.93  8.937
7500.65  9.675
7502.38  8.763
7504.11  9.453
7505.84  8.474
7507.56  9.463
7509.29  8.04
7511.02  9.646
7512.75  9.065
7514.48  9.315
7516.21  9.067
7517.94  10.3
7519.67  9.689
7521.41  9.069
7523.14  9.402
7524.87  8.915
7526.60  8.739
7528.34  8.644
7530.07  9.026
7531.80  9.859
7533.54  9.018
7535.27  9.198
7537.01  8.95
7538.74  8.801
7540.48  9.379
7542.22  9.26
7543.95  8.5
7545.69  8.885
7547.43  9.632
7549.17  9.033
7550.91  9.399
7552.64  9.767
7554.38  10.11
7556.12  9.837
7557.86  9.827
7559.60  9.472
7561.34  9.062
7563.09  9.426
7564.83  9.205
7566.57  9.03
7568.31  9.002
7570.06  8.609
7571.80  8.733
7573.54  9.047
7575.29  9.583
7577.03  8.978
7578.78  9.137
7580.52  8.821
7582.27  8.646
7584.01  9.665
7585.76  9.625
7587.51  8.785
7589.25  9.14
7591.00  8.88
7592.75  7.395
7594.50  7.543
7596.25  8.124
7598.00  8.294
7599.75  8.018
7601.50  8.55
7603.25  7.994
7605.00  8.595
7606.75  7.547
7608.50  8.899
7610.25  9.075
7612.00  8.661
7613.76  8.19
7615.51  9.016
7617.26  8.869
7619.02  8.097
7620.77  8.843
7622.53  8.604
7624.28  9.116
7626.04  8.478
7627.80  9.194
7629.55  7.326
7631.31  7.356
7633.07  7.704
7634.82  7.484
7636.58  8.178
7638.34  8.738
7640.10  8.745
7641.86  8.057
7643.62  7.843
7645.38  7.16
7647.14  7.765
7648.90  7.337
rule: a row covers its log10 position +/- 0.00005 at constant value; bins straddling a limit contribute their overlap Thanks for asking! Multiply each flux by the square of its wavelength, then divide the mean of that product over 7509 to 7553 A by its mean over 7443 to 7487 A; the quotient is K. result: 1.07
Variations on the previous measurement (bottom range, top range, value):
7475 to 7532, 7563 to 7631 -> 0.98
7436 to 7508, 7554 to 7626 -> 1.03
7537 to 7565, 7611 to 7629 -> 0.95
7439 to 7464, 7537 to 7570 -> 1.10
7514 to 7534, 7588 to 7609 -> 0.91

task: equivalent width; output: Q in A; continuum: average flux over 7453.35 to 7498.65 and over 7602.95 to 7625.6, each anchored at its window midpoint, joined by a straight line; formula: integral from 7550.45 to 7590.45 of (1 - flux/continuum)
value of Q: -2.7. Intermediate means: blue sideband 8.8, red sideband 8.59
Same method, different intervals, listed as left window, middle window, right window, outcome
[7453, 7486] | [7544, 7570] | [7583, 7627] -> -2.19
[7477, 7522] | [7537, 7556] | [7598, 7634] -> -1.02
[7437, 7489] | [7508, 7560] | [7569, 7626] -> -3.38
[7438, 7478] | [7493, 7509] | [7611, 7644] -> -0.86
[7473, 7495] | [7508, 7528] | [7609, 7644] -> -1.06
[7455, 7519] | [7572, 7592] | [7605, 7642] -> -1.25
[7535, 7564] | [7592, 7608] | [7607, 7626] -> 1.47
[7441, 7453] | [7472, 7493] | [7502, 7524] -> 0.28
